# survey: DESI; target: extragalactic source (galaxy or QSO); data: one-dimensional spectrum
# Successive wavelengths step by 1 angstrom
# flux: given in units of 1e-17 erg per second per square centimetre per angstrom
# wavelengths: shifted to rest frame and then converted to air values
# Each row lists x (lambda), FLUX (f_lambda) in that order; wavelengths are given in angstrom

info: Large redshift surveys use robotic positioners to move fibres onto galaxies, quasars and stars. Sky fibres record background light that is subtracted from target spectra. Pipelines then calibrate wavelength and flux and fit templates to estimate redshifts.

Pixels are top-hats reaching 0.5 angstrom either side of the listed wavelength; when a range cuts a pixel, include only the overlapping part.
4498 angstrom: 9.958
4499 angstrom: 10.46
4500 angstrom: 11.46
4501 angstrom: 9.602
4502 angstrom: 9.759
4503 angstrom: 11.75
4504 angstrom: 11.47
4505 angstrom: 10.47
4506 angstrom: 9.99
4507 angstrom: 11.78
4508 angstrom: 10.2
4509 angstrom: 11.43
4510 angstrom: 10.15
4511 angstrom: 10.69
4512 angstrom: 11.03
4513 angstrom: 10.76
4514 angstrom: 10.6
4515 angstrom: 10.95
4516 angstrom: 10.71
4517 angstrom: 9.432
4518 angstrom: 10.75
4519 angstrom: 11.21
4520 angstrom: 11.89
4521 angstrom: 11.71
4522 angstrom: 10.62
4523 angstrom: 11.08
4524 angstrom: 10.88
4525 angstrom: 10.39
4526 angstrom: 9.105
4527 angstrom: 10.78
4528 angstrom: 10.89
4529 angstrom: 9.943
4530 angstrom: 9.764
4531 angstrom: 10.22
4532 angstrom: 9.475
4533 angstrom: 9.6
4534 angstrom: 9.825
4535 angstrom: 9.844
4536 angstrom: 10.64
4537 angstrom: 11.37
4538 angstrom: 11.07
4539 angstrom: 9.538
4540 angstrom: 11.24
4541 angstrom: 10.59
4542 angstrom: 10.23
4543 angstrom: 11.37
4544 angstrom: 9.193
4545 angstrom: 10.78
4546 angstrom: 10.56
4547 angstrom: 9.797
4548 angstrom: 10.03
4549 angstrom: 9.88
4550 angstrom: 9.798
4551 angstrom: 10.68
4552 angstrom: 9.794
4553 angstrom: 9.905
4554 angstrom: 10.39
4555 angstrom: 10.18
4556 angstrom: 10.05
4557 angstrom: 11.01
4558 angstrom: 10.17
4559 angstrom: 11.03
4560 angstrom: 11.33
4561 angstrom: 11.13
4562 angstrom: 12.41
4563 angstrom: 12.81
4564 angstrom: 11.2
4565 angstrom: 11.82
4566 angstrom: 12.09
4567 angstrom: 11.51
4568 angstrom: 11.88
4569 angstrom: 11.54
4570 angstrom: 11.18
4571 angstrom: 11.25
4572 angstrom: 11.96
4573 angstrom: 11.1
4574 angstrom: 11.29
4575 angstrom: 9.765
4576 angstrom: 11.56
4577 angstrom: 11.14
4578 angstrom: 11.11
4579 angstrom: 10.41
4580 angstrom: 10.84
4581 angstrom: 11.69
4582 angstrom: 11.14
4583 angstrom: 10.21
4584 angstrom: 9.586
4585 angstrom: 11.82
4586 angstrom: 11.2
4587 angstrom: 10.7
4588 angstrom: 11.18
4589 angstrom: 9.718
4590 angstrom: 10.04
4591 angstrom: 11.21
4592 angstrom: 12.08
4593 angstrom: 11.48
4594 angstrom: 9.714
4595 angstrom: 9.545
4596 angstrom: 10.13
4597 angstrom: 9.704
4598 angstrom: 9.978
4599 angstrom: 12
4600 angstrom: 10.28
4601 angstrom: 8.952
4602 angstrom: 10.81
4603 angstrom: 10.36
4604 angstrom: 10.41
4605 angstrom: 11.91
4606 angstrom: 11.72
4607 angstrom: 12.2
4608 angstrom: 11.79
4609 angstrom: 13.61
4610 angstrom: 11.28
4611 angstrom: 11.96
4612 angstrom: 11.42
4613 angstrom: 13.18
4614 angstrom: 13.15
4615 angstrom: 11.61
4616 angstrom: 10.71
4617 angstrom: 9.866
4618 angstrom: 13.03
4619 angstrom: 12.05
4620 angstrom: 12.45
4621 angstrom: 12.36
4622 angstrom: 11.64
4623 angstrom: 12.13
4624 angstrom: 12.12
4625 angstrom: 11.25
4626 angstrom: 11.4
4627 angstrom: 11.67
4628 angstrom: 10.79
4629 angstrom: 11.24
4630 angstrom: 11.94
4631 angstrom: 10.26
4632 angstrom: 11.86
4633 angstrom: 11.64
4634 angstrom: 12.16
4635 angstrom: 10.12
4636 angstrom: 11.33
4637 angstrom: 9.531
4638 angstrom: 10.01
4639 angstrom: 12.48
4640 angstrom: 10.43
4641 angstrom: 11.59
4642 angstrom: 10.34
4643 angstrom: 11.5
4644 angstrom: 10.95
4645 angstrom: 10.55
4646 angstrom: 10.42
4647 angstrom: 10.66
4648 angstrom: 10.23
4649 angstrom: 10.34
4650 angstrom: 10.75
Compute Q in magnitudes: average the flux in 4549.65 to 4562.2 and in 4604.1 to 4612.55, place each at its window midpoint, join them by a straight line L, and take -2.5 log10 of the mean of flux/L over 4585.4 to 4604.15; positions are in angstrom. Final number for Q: 0.10 mag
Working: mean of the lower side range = 10.6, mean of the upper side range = 11.9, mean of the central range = 10.5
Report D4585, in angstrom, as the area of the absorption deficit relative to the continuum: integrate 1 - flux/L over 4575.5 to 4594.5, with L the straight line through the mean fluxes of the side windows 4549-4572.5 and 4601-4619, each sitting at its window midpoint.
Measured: 0.8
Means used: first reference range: 11.1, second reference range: 11.6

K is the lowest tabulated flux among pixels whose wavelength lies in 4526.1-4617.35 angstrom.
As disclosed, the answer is 8.952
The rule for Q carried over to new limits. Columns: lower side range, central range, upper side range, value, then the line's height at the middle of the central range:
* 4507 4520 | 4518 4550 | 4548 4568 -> 0.04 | 10.8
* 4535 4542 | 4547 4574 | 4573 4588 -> -0.02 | 10.8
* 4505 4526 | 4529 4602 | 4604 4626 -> 0.07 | 11.3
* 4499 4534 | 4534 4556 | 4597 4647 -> 0.05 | 10.8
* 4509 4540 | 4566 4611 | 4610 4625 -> 0.05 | 11.5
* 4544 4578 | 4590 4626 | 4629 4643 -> -0.03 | 11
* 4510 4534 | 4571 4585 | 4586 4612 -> -0.01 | 10.8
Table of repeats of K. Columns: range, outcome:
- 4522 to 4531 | 9.105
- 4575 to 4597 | 9.545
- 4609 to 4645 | 9.531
